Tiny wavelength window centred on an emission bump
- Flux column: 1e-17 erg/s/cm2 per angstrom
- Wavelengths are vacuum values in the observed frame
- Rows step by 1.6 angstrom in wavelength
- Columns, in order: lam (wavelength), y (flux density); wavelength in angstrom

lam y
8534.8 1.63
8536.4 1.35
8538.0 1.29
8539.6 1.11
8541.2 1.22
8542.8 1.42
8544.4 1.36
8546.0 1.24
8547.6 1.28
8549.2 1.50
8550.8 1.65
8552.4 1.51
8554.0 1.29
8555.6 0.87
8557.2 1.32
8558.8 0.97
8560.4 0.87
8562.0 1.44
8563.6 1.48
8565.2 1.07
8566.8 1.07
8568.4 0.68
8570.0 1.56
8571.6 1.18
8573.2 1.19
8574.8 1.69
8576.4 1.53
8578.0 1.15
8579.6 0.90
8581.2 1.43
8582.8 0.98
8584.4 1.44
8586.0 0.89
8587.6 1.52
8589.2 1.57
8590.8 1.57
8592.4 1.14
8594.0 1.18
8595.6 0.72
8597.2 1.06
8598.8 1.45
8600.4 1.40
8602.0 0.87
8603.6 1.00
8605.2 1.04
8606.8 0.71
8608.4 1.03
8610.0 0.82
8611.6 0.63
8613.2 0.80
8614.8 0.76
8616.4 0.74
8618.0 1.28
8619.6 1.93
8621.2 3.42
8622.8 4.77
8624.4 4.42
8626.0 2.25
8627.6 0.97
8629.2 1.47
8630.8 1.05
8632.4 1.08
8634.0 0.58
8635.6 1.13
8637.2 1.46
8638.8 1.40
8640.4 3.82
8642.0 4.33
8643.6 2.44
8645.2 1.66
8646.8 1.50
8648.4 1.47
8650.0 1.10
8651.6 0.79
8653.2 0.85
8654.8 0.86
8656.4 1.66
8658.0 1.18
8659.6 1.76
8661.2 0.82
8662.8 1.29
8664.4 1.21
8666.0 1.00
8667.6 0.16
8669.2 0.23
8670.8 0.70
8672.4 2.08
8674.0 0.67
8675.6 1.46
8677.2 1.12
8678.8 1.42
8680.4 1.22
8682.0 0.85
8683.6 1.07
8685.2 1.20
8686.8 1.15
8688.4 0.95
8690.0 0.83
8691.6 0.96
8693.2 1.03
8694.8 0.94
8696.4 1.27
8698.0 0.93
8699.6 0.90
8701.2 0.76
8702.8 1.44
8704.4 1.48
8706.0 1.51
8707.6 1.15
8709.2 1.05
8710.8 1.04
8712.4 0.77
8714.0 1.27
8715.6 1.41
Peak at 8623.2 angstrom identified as [S II] 6716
